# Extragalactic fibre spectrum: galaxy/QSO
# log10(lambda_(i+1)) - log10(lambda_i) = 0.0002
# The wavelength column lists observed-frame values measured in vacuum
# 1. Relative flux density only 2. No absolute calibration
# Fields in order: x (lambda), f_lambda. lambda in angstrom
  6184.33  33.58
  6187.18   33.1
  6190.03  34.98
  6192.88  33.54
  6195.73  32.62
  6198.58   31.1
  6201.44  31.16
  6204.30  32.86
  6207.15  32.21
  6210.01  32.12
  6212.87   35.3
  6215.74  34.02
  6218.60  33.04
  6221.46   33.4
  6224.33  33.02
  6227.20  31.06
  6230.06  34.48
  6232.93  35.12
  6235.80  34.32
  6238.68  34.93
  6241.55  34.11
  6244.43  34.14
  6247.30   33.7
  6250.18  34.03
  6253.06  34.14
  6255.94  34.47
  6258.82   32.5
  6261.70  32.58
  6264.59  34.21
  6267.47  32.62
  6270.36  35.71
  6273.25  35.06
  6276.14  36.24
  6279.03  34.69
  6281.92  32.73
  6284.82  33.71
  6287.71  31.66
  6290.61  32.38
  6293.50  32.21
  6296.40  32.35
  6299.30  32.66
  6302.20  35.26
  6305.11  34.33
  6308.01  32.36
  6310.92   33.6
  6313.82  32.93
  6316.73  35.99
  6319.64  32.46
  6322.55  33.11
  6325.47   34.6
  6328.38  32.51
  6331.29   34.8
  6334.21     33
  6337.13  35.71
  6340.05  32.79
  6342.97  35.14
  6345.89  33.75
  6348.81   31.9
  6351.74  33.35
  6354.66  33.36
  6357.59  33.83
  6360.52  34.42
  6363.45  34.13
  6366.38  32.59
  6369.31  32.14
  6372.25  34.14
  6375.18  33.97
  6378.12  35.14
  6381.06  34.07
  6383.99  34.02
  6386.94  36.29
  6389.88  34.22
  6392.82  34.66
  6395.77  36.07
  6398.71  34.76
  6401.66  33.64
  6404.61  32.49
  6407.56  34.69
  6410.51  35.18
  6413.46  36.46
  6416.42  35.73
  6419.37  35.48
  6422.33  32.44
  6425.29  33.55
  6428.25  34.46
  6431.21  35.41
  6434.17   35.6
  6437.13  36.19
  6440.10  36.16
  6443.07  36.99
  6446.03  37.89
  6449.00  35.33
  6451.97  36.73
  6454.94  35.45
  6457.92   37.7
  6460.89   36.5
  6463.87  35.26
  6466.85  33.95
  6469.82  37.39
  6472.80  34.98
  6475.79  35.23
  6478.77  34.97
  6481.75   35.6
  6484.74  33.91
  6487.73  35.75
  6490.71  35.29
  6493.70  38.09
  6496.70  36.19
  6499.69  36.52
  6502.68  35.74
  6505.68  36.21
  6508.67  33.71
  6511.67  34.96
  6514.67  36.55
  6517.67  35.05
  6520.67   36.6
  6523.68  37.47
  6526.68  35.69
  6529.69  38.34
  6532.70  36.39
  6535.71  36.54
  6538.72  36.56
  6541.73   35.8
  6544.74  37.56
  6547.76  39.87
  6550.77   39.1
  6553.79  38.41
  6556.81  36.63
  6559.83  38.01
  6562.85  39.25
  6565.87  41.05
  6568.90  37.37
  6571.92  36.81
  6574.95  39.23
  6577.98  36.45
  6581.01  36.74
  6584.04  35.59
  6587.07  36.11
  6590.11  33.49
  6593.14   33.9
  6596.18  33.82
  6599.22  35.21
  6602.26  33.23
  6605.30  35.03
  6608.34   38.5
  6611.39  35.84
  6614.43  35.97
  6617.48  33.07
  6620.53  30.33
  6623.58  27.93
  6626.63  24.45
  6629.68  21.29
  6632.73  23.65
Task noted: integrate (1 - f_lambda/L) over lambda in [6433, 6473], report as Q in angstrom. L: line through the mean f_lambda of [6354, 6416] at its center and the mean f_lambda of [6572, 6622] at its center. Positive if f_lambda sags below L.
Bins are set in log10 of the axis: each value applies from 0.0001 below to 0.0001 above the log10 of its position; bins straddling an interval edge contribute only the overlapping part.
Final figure -1.8 angstrom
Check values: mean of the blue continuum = 34.3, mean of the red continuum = 35.2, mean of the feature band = 36.2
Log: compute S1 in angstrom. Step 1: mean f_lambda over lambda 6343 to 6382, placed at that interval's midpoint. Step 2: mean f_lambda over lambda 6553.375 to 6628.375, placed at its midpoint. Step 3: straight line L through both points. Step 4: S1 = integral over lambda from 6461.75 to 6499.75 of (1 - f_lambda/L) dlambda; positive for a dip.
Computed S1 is -1.3 angstrom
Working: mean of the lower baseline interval 33.6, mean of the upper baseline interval 35.2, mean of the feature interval 35.6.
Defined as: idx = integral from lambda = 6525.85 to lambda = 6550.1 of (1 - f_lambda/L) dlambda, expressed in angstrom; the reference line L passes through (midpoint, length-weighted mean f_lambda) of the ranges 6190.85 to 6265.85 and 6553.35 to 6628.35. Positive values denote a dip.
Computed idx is -1.6 angstrom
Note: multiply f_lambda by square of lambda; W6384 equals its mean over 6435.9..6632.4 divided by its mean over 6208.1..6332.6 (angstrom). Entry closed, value 1.15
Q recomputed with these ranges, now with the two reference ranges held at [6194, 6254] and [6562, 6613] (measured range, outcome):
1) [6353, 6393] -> 0.60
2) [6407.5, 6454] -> -0.68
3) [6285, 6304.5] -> 0.61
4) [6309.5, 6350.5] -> 0.59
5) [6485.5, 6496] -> -0.20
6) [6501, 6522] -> 0.08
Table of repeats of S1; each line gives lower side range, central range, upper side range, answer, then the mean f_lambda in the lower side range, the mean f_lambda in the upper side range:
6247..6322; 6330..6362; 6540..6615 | 0.4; 33.6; 36.8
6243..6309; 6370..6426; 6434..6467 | 1.4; 33.7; 36.3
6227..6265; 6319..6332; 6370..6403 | 0.3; 33.9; 34.6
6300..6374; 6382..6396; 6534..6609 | -0.2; 33.7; 36.8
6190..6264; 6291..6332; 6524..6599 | 1.0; 33.4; 37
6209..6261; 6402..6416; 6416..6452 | 0.2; 33.8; 35.5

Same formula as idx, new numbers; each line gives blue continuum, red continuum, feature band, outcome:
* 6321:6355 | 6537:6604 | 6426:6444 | -0.35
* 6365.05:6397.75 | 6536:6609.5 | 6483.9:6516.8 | 0.11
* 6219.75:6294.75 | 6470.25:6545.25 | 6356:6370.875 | 0.54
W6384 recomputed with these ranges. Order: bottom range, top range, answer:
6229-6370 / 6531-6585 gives 1.21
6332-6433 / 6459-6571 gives 1.11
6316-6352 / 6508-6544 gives 1.14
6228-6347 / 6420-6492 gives 1.11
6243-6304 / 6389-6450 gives 1.09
